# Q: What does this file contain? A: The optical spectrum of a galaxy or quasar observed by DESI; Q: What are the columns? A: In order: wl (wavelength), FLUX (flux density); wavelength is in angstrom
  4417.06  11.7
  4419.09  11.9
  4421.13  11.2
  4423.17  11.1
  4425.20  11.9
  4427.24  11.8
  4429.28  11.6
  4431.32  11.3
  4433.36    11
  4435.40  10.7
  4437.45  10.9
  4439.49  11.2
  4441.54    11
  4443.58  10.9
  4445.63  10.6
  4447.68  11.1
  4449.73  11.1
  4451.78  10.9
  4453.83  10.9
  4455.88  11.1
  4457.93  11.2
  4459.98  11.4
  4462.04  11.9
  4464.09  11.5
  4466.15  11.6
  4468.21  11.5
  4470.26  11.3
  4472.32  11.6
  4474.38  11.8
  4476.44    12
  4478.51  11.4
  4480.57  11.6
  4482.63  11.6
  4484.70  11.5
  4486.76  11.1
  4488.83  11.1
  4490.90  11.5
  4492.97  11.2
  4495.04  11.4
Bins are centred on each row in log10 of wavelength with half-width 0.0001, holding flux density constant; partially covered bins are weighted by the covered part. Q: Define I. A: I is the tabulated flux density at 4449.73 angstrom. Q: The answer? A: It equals 11.1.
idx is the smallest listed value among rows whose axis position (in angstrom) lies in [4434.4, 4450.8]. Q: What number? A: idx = 10.6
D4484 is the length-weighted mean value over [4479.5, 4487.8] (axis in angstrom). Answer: 11.5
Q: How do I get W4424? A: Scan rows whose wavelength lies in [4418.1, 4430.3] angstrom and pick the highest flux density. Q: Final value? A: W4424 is 11.9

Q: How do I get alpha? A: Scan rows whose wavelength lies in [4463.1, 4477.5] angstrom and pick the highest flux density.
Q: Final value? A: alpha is 12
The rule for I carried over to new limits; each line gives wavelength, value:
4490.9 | 11.5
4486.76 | 11.1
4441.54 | 11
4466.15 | 11.6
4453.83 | 10.9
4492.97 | 11.2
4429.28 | 11.6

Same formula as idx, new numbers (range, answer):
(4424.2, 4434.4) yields 11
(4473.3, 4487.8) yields 11.1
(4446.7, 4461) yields 10.9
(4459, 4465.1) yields 11.4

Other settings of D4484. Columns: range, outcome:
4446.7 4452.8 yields 11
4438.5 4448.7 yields 11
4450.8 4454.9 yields 10.9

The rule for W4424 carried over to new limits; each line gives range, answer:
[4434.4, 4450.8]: 11.2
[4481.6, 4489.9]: 11.6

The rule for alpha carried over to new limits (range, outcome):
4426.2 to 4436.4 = 11.8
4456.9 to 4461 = 11.4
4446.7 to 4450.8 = 11.1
